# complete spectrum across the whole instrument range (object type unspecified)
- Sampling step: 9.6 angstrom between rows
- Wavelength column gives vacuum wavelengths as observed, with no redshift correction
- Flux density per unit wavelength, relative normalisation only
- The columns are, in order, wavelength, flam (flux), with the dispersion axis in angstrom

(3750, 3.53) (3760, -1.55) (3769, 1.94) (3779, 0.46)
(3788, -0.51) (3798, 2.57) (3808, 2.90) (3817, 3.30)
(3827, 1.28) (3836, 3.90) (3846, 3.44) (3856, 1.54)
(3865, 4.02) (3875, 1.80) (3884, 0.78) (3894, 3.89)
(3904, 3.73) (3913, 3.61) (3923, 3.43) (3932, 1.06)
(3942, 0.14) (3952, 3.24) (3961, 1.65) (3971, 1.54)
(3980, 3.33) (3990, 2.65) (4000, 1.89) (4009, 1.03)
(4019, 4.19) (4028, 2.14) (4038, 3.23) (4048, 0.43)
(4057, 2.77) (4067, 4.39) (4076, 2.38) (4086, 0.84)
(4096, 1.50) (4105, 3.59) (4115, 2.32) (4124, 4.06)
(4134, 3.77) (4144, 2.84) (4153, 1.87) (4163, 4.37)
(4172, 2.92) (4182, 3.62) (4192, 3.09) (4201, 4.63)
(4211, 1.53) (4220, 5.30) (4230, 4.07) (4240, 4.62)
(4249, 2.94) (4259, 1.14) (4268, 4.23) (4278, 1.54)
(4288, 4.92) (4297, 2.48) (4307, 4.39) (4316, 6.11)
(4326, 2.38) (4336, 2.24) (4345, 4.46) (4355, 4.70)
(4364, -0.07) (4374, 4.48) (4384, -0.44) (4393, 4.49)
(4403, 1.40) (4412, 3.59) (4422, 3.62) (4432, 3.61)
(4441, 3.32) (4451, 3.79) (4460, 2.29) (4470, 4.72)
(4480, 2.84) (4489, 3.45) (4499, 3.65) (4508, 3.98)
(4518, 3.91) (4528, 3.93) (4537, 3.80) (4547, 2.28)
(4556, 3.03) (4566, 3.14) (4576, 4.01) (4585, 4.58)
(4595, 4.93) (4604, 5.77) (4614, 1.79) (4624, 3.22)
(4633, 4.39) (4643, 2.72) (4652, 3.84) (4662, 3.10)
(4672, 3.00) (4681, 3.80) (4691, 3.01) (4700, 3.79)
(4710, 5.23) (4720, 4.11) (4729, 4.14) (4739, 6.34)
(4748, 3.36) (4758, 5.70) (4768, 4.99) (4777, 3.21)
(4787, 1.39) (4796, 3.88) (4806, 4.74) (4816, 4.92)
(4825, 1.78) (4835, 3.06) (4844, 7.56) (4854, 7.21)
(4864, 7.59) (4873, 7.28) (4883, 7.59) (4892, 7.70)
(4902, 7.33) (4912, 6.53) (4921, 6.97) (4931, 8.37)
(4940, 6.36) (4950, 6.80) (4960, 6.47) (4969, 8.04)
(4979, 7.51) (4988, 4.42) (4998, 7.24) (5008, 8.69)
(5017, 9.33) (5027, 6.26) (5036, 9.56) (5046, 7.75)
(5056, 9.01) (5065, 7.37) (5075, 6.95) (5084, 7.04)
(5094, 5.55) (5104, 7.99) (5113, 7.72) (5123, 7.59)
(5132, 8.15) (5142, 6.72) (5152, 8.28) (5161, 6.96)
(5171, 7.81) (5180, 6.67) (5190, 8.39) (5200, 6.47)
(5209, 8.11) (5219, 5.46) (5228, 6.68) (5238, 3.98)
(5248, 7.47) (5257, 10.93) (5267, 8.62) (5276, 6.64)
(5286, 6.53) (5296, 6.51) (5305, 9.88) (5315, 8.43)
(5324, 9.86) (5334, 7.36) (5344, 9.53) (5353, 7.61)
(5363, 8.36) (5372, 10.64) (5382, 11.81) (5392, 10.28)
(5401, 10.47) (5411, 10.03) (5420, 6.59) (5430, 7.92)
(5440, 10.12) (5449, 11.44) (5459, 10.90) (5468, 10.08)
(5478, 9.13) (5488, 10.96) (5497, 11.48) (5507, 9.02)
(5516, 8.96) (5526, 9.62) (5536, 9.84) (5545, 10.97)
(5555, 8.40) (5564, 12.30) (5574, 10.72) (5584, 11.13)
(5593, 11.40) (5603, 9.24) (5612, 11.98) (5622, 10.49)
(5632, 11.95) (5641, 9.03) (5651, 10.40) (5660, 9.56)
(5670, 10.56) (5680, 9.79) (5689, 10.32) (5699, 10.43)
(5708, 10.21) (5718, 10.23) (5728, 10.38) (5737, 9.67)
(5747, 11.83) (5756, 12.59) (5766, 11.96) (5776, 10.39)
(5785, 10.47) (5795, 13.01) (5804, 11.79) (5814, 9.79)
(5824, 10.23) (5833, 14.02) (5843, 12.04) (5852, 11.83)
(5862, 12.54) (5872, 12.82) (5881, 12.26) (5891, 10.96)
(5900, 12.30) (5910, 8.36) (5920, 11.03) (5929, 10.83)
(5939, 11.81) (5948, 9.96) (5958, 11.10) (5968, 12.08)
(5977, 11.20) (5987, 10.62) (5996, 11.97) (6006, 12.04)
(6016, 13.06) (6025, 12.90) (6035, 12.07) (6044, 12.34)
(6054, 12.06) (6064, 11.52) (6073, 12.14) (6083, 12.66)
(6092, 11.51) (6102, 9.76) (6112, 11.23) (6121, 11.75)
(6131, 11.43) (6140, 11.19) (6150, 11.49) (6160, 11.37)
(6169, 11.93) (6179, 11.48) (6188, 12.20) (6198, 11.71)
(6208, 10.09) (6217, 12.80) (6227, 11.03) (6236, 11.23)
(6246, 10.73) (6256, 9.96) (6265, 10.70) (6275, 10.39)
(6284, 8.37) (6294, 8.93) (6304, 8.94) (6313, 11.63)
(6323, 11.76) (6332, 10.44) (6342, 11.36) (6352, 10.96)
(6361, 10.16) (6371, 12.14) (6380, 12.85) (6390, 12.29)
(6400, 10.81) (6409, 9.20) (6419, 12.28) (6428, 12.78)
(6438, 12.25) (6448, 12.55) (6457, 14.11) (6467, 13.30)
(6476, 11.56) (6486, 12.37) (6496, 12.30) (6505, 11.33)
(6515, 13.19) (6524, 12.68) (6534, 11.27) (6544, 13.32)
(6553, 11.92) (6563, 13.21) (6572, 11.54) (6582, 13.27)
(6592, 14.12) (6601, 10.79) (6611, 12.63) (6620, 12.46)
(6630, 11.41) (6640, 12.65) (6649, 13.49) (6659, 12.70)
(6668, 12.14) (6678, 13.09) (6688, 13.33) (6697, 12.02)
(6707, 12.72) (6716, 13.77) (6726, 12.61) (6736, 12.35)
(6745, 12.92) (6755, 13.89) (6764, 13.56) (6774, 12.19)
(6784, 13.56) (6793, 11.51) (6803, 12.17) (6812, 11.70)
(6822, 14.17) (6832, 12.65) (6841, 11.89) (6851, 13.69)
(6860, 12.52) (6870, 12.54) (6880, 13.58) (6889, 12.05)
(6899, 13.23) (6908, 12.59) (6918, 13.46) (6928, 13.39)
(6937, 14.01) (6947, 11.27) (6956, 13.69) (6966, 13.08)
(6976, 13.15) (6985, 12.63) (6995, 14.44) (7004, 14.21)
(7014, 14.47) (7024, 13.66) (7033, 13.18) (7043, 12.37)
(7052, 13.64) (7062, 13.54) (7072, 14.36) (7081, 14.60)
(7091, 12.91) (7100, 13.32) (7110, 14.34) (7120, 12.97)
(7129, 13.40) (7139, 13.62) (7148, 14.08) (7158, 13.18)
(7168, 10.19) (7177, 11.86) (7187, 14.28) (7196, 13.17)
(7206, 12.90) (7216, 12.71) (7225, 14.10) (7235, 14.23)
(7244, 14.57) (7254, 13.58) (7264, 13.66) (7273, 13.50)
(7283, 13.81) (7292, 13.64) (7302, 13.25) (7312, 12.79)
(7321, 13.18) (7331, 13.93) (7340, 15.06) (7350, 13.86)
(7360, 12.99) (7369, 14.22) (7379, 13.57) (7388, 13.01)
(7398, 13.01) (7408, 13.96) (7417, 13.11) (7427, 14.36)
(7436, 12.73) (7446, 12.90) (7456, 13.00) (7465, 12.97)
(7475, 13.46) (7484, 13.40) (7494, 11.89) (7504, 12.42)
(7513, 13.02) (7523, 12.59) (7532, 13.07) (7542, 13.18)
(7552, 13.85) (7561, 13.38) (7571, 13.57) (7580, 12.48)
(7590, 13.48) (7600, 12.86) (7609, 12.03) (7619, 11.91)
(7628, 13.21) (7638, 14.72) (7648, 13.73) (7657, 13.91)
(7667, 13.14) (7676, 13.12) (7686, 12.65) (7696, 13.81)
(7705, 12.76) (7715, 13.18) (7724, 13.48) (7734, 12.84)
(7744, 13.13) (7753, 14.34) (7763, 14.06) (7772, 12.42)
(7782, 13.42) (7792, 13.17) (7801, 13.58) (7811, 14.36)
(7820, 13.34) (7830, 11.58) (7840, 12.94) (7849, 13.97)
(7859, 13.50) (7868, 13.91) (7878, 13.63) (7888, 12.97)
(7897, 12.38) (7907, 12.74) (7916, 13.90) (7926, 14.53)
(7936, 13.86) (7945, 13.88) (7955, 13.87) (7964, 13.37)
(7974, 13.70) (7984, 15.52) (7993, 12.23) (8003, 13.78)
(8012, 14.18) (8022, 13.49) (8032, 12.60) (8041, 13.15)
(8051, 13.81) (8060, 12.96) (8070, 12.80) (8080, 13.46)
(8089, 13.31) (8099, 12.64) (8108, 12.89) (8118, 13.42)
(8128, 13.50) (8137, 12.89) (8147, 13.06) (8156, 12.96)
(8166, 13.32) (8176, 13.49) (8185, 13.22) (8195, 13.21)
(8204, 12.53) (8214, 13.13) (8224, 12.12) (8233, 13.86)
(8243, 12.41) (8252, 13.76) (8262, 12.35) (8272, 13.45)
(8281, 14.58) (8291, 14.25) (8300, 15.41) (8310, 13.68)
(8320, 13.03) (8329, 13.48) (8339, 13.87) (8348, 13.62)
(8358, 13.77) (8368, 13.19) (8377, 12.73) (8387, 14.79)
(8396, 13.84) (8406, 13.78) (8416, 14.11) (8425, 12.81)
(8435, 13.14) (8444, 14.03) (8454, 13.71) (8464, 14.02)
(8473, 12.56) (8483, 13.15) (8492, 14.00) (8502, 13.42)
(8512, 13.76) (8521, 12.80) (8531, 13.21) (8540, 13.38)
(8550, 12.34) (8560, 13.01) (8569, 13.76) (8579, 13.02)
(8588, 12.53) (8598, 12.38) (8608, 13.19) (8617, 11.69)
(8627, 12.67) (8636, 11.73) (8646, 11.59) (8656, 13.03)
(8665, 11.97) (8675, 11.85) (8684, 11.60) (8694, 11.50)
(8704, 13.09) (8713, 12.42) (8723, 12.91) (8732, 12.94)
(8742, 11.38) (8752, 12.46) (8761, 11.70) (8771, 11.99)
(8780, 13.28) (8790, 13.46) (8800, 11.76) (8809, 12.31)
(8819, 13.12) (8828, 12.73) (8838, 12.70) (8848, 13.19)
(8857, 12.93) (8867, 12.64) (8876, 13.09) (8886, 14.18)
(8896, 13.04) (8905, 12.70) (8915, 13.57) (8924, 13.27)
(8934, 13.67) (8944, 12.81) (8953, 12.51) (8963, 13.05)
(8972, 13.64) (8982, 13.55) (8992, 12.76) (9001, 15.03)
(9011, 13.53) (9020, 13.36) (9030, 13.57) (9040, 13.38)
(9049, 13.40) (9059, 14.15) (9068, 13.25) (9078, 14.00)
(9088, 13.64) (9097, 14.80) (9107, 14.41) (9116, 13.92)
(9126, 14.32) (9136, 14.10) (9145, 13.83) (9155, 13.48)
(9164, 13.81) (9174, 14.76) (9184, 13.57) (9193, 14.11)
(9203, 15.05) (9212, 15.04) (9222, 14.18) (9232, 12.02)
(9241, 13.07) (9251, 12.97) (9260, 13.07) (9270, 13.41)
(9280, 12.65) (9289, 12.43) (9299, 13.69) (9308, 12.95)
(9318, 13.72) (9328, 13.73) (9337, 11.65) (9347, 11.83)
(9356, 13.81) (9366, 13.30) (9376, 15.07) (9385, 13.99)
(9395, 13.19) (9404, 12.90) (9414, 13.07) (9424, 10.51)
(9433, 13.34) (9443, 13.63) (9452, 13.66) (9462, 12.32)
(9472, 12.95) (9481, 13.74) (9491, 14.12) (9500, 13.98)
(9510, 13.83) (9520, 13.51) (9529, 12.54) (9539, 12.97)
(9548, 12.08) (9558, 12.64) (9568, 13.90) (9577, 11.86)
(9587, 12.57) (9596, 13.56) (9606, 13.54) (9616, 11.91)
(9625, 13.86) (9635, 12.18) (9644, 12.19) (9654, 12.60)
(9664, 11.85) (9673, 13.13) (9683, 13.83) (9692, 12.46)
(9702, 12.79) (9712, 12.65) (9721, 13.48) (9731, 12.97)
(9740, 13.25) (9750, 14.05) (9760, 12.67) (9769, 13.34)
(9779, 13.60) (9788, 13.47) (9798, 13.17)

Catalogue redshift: 0.216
